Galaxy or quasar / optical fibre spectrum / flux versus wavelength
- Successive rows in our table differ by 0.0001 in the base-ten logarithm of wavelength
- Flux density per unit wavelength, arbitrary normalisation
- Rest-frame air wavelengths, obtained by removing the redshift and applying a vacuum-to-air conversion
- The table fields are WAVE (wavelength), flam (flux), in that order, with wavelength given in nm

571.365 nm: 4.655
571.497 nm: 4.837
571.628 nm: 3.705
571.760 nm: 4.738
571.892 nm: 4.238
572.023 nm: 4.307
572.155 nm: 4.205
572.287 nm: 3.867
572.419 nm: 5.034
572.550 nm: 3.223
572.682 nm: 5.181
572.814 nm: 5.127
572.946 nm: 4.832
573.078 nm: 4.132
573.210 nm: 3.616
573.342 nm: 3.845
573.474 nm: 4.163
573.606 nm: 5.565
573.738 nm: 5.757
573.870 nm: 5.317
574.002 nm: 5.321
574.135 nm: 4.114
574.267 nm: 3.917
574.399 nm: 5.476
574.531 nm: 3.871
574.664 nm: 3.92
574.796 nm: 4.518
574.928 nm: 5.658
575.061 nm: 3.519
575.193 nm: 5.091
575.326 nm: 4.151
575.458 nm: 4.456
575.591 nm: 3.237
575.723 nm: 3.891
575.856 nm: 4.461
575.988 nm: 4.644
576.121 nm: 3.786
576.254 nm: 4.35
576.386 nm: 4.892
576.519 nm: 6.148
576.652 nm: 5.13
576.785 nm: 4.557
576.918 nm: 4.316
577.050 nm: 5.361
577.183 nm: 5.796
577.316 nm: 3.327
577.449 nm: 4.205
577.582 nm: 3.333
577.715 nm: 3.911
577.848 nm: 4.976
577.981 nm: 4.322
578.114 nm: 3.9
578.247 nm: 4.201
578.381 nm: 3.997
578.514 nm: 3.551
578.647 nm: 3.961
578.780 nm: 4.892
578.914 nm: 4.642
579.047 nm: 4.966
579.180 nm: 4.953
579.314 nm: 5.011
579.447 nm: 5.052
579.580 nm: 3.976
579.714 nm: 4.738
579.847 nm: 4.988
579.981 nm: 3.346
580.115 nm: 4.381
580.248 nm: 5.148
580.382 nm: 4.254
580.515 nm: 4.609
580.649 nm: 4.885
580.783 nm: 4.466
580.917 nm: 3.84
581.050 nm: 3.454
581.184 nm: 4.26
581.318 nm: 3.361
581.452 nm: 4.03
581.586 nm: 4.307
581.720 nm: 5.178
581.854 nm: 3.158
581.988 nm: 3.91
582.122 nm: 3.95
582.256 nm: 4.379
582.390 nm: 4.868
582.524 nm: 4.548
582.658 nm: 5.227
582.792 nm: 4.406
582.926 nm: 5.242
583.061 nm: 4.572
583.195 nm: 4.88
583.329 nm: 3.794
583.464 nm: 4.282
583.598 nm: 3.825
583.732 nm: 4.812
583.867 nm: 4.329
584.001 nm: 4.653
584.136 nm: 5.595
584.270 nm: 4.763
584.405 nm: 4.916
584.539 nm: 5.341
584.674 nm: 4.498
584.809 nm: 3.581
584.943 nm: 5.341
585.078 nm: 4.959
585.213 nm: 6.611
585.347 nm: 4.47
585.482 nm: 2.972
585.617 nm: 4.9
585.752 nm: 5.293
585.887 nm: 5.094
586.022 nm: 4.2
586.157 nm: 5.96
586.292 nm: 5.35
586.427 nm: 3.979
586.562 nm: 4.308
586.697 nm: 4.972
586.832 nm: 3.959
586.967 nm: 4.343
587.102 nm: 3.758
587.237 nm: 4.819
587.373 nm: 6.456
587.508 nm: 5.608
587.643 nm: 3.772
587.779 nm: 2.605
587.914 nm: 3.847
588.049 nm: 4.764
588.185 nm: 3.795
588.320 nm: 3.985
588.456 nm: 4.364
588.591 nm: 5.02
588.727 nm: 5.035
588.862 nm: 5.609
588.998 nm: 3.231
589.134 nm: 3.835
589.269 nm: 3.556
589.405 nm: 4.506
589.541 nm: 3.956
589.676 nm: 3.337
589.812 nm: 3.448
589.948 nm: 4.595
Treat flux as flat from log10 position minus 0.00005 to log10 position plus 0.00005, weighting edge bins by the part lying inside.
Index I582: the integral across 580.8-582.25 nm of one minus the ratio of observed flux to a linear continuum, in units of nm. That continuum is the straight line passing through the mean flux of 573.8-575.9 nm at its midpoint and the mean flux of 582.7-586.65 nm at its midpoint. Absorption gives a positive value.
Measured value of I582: 0.204 nm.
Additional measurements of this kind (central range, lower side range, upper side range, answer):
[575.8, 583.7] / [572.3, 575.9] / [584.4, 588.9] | 0.24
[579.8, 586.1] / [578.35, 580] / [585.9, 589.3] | -0.03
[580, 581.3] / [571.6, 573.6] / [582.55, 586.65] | 0.09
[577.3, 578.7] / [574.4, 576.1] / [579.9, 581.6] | 0.08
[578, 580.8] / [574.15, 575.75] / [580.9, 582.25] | -0.27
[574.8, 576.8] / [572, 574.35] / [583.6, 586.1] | 0.03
